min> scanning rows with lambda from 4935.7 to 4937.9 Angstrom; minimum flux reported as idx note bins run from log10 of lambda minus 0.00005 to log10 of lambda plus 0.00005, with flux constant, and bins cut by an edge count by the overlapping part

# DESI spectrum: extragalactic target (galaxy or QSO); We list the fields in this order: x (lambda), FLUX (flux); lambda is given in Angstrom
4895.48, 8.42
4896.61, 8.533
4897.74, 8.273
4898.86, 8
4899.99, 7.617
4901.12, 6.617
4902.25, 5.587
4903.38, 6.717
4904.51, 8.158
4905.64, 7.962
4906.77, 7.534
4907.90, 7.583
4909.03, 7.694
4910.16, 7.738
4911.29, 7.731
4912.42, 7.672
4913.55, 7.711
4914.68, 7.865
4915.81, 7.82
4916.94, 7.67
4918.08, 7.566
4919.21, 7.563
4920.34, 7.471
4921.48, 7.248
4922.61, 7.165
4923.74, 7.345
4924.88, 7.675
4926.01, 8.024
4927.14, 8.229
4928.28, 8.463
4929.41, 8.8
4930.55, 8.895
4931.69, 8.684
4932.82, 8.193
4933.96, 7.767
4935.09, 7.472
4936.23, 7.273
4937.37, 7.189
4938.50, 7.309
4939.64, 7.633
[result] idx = 7.189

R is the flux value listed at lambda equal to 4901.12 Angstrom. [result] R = 6.617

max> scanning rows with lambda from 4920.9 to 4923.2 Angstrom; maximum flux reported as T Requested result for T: 7.248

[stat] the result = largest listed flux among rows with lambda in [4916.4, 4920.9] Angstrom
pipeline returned 7.67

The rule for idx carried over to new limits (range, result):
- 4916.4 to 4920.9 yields 7.471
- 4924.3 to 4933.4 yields 7.675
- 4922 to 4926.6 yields 7.165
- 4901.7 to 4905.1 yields 5.587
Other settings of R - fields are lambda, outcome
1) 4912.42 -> 7.672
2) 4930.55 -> 8.895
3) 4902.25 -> 5.587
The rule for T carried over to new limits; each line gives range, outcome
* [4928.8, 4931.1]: 8.895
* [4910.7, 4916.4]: 7.865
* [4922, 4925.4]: 7.675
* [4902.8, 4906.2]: 8.158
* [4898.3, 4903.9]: 8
